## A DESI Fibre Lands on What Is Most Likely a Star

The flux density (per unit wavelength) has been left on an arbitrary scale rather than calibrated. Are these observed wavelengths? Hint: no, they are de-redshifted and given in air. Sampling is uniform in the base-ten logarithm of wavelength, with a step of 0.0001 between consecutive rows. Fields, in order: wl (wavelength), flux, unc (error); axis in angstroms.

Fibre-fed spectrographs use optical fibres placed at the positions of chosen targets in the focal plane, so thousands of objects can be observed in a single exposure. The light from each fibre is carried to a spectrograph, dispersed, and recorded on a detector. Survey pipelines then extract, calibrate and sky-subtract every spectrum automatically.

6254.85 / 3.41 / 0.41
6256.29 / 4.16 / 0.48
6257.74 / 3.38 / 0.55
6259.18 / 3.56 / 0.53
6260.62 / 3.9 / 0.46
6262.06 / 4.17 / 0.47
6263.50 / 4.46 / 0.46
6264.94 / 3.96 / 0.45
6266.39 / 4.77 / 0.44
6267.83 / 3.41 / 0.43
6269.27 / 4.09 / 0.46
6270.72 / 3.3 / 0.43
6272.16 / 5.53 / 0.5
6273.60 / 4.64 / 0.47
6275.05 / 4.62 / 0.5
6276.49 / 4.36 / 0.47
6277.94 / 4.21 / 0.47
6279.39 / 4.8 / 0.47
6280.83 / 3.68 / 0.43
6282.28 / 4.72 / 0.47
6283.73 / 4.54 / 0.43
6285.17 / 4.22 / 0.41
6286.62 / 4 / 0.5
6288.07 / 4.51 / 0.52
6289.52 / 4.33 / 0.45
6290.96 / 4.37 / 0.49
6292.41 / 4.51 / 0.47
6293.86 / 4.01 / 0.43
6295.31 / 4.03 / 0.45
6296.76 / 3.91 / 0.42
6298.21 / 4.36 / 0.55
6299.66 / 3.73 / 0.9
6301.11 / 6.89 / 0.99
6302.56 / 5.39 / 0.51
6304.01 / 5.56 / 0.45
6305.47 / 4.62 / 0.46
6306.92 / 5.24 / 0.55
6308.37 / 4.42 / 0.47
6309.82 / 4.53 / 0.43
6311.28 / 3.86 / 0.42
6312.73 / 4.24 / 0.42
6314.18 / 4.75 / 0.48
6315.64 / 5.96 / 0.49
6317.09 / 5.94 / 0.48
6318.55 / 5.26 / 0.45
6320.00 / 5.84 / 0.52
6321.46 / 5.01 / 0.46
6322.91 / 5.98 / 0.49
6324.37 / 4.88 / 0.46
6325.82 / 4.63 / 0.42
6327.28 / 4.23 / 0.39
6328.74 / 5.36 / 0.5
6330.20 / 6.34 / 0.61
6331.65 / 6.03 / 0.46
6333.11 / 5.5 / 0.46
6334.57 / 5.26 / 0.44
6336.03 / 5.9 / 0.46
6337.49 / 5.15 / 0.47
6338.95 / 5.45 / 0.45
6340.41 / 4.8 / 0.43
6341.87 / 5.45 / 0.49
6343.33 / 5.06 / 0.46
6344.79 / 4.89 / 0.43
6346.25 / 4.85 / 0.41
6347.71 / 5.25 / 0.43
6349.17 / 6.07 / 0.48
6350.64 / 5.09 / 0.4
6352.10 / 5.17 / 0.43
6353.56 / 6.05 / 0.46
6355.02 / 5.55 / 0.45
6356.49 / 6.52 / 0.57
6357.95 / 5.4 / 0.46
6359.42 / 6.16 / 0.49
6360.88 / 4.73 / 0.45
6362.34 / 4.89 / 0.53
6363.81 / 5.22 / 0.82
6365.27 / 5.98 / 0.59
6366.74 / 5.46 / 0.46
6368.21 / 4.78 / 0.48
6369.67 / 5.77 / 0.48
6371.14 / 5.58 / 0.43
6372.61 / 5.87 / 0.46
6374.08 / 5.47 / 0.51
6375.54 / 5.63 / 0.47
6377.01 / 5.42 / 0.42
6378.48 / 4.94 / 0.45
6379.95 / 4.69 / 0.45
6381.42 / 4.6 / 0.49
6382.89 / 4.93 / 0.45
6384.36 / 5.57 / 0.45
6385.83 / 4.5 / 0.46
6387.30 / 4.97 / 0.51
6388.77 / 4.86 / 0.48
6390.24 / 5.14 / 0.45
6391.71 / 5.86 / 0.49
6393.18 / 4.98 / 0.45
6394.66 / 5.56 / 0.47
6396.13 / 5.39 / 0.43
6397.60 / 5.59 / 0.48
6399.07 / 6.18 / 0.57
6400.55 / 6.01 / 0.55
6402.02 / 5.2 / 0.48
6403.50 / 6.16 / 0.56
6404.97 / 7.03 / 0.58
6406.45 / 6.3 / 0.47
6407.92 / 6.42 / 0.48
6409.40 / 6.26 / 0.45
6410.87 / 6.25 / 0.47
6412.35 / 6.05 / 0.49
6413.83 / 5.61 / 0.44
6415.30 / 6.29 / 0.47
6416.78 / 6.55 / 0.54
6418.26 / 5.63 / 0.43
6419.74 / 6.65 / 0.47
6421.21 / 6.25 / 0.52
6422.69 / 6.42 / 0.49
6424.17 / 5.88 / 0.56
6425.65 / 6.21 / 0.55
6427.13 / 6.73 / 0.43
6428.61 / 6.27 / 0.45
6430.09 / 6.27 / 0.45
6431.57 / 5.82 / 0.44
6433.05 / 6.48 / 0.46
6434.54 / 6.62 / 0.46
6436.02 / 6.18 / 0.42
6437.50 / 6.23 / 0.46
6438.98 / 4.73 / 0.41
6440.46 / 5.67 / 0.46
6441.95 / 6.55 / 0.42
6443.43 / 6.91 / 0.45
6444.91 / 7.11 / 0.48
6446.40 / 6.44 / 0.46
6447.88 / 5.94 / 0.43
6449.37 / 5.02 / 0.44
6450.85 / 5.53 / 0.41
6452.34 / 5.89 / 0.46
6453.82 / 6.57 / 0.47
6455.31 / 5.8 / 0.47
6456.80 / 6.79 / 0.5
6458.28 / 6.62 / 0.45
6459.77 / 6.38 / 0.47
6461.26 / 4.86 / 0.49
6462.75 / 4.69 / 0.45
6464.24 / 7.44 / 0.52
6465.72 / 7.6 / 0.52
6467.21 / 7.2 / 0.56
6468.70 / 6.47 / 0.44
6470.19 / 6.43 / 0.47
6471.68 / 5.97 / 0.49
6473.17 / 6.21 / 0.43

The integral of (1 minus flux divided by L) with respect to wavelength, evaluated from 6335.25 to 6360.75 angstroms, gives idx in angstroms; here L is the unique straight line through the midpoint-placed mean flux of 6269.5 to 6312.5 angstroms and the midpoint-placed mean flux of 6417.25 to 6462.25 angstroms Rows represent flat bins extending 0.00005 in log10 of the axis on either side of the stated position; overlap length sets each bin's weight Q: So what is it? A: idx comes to -1.5 angstroms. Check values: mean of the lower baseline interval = 4.51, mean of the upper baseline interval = 6.14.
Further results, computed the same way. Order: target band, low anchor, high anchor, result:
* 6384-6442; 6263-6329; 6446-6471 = -1.53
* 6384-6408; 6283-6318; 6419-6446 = 0.94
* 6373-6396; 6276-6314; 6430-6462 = 1.24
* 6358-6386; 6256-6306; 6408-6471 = 0.70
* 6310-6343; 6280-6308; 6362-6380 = -2.26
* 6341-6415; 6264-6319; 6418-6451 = 0.29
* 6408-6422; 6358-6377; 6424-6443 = -0.54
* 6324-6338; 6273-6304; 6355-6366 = -0.60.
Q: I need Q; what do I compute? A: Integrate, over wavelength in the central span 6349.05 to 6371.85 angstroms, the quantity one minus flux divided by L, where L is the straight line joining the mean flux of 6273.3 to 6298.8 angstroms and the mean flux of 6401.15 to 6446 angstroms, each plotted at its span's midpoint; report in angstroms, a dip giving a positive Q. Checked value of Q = -0.7 angstroms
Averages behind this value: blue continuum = 4.32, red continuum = 6.23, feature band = 5.51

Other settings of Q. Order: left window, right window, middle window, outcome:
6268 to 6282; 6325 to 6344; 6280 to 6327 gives 0.66 angstroms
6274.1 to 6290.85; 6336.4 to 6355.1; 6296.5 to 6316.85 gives -0.62 angstroms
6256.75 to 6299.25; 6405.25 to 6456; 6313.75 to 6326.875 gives -1.64 angstroms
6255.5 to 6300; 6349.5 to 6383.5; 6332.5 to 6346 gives -0.61 angstroms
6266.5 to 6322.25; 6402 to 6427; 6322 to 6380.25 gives -0.20 angstroms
